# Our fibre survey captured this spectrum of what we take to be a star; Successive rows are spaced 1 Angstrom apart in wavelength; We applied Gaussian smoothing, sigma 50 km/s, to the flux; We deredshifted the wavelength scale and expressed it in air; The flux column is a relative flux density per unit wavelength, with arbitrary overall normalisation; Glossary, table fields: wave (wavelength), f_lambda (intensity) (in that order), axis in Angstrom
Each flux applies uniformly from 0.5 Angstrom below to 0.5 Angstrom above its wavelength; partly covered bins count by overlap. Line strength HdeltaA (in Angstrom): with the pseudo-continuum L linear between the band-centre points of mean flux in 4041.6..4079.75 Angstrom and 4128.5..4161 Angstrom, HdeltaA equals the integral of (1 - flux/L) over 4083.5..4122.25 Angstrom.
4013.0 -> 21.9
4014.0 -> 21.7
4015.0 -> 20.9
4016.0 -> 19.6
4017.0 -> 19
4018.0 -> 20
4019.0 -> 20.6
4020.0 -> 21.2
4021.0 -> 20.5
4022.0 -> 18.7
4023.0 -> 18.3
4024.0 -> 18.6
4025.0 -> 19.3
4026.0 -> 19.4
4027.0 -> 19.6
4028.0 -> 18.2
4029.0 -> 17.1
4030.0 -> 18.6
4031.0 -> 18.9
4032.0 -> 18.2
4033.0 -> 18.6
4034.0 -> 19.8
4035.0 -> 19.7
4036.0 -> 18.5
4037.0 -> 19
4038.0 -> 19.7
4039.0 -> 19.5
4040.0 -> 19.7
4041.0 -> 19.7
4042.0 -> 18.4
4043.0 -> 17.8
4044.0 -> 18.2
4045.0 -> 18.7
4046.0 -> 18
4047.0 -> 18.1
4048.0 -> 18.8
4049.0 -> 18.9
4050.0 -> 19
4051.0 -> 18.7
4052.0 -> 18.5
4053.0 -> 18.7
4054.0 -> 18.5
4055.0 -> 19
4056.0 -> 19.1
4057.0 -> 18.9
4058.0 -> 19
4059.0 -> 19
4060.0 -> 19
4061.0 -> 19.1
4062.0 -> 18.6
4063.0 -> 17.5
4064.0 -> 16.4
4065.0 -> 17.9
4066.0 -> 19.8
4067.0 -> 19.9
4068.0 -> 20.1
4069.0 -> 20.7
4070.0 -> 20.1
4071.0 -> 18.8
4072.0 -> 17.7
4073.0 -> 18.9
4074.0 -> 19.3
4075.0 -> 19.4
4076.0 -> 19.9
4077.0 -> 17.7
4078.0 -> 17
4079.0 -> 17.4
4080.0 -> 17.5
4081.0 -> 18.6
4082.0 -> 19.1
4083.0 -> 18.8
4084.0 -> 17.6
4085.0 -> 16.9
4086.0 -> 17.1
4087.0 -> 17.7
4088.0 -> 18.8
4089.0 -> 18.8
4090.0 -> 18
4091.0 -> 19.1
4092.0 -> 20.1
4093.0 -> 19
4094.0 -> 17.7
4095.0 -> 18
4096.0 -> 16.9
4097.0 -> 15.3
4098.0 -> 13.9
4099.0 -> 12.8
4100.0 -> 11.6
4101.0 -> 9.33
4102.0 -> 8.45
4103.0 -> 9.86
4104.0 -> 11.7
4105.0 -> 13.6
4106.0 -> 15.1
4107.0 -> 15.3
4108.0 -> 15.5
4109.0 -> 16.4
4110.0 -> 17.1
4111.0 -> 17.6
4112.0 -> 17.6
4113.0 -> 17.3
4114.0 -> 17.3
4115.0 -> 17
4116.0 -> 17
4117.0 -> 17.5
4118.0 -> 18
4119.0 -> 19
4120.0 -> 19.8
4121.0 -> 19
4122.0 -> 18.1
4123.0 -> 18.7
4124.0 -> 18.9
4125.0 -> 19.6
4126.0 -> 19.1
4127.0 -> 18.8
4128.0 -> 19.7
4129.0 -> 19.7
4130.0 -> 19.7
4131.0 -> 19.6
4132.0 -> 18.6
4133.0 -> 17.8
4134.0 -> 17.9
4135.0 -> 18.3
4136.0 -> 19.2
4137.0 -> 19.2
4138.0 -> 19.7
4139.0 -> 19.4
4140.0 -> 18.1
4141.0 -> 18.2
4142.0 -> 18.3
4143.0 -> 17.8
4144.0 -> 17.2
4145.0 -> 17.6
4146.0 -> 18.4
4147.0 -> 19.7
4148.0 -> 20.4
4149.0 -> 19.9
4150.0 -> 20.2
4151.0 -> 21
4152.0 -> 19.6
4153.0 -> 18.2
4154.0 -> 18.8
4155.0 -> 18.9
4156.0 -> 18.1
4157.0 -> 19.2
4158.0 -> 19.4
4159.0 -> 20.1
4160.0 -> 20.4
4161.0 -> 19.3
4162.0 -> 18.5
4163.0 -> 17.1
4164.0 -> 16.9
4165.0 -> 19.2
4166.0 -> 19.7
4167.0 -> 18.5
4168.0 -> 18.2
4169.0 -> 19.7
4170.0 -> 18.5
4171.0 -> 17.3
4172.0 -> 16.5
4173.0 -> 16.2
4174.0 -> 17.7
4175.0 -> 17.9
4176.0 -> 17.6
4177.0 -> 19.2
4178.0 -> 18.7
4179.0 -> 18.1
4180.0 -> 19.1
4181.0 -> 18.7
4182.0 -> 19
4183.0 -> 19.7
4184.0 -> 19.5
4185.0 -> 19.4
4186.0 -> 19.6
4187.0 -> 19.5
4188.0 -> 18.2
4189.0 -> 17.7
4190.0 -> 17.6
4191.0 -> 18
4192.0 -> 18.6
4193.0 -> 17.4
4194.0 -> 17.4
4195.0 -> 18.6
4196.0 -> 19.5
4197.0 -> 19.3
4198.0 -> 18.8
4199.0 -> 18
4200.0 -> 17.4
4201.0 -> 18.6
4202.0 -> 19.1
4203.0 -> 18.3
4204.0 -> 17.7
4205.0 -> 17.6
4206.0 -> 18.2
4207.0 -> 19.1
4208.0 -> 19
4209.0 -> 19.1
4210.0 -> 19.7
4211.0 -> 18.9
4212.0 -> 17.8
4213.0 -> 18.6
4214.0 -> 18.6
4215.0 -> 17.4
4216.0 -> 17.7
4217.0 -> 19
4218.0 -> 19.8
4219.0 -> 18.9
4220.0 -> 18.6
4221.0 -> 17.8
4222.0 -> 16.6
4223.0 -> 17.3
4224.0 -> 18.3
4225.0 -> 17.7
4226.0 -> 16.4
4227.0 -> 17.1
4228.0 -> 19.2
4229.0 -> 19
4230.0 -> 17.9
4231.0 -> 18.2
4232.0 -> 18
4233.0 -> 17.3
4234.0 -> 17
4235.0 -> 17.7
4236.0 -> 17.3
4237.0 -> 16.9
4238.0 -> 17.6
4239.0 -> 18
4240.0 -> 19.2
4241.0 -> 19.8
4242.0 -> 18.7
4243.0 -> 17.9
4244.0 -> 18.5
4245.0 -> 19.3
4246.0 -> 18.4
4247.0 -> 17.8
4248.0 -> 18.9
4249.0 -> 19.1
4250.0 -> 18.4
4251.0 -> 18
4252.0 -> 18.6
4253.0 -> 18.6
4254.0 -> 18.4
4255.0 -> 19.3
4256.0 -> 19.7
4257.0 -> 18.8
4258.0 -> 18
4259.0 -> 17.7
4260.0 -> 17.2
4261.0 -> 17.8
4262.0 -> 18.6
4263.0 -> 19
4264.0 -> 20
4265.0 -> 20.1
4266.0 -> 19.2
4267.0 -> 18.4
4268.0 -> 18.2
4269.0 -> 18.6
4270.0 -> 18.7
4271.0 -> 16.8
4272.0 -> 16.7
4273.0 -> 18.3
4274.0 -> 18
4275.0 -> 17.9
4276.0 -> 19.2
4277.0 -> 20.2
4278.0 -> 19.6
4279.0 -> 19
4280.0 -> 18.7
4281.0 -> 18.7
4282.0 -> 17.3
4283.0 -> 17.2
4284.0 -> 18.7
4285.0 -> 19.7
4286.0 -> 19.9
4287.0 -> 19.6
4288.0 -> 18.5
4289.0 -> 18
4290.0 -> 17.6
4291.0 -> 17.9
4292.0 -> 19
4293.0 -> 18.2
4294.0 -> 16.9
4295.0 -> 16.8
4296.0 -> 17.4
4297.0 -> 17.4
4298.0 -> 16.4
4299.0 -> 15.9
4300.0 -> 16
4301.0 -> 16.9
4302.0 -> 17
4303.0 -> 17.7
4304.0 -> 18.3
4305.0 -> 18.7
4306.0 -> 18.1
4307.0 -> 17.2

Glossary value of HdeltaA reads 5.2 Angstrom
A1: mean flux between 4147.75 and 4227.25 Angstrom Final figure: 18.5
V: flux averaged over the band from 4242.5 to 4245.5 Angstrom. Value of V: 18.6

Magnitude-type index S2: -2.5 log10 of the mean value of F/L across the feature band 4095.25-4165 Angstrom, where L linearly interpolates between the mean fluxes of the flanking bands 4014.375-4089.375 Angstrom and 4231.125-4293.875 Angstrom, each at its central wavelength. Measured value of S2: 0.06 mag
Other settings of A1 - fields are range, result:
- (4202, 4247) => 18.2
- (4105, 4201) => 18.4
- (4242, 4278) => 18.5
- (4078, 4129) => 16.9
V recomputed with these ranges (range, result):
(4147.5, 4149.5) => 20.1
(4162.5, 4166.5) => 18.2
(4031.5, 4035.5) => 19.1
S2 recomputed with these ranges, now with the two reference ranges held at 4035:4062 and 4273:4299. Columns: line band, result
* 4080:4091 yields 0.035 mag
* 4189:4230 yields 0.010 mag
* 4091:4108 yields 0.280 mag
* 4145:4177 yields -0.010 mag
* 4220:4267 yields 0.006 mag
